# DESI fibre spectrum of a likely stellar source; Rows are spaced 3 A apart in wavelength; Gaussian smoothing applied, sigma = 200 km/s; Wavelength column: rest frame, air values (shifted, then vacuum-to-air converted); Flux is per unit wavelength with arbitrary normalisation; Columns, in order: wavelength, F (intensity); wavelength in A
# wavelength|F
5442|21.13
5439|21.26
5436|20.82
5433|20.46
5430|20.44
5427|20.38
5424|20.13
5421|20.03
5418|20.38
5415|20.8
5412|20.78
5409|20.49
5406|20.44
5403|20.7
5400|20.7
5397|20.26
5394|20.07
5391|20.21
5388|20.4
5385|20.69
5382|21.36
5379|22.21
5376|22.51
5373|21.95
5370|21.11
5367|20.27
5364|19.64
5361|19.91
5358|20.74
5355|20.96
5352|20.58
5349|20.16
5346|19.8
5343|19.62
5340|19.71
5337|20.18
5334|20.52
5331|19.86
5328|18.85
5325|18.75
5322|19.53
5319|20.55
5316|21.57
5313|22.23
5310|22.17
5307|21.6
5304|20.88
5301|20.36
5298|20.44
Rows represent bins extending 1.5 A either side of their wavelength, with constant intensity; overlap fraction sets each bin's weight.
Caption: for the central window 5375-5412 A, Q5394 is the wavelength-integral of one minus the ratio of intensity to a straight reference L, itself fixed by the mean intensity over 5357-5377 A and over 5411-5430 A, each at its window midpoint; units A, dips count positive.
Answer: -0.3 A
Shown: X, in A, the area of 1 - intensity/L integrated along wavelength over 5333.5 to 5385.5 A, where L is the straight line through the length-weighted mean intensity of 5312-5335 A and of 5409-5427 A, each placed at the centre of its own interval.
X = -1.0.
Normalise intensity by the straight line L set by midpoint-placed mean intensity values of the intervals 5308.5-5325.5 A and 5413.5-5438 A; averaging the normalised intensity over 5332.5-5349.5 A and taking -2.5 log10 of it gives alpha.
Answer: 0.04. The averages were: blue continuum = 20.9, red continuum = 20.4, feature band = 20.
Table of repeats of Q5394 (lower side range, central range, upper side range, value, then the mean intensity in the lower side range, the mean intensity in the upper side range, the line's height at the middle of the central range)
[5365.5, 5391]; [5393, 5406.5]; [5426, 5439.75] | 0.4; 21.2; 20.7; 21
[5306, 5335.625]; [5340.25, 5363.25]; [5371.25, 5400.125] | 0.6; 20.5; 21.1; 20.8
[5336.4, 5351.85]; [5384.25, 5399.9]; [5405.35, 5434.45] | -0.1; 19.9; 20.4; 20.3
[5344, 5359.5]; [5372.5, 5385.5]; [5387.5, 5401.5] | -0.9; 20.4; 20.3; 20.4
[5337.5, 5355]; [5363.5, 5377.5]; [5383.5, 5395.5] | -0.7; 20.1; 20.3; 20.2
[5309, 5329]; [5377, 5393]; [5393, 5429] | -0.4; 20.5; 20.4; 20.5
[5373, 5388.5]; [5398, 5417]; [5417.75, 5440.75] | 0.3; 21.6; 20.5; 21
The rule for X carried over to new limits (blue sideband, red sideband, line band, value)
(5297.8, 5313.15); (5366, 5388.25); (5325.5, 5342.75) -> 1.3 A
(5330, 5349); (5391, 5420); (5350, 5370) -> -0.3 A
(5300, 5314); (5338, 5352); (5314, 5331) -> 0.7 A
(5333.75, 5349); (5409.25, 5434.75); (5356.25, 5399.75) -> -1.4 A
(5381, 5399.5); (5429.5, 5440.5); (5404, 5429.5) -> 0.3 A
